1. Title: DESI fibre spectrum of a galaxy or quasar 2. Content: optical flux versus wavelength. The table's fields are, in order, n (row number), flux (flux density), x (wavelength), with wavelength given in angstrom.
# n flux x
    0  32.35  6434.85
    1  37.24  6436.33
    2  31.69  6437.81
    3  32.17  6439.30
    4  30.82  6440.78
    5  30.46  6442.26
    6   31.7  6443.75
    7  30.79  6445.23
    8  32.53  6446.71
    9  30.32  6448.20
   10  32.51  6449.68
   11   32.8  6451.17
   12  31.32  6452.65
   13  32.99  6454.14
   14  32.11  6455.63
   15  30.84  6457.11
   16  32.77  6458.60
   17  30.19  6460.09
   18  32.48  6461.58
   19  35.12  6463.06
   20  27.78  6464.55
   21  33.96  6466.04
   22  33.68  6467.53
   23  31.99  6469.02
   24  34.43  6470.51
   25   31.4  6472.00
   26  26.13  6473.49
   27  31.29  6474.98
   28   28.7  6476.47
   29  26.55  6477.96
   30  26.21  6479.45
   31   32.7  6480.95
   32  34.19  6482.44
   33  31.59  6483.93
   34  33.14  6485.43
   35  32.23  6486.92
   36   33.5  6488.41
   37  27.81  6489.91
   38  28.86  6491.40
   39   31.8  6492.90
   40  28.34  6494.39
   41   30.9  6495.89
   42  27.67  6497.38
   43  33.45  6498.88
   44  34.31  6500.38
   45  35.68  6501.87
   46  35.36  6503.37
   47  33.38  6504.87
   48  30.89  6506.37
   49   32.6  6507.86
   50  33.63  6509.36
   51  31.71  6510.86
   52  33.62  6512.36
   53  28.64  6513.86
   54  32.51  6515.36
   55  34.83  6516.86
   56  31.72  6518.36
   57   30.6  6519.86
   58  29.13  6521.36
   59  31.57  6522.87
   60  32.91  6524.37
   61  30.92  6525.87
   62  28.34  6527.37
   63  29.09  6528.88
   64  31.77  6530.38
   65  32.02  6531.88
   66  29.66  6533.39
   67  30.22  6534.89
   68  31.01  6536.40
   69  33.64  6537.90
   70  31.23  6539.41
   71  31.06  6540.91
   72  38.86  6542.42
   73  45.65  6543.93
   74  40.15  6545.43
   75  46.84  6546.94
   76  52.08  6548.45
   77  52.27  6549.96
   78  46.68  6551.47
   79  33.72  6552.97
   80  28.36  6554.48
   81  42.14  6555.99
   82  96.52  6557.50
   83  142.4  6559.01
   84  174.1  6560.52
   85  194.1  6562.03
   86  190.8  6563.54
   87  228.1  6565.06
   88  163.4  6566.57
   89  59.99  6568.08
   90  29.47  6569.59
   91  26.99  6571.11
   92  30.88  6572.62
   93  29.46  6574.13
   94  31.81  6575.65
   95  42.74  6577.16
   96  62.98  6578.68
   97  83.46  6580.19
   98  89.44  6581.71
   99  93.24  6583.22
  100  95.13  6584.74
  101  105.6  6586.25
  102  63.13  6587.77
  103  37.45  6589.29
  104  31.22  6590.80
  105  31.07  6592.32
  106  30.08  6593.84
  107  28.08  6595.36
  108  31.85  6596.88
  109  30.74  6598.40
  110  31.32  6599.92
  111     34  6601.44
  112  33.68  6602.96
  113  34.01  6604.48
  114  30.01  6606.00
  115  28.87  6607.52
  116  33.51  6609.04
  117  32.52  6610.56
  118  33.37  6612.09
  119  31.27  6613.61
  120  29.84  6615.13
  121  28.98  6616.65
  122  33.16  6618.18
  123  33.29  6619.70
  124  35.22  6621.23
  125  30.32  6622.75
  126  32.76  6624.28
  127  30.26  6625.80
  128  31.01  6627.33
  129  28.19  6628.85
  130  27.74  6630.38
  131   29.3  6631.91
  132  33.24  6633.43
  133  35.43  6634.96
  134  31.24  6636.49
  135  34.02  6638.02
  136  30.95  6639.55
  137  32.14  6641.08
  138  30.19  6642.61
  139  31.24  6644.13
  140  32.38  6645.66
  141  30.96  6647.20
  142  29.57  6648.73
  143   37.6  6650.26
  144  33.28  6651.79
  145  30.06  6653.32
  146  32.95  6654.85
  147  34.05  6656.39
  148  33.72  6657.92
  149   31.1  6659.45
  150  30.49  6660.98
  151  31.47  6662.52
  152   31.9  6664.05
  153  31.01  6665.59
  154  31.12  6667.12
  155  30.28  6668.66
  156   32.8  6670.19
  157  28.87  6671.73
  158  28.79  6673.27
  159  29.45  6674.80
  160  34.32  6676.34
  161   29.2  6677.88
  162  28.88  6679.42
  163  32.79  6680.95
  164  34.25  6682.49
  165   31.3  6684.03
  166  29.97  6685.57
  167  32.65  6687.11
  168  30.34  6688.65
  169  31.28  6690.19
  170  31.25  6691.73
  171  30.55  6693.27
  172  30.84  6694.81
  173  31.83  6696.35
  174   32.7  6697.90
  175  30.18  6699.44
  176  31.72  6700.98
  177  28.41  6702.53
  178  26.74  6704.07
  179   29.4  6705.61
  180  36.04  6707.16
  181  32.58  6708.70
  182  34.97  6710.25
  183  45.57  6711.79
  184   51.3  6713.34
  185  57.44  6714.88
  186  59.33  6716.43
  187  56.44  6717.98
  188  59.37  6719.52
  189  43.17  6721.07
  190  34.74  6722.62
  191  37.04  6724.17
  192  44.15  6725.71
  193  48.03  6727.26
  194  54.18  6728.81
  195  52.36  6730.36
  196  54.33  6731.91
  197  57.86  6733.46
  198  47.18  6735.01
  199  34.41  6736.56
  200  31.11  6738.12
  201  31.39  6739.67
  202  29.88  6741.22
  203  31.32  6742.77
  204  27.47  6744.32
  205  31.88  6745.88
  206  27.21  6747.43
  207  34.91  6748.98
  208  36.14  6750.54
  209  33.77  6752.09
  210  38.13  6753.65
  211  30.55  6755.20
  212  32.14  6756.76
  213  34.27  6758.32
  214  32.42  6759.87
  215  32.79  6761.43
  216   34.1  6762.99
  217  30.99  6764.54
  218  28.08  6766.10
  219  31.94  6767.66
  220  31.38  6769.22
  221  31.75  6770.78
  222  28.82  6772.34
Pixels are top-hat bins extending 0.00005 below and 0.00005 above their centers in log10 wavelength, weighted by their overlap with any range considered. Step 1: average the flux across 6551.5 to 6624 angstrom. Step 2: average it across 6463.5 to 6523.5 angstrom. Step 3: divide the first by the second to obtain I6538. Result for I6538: 1.9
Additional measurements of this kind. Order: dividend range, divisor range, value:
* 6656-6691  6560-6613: 0.48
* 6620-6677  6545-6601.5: 0.45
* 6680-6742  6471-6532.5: 1.25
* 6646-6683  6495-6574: 0.60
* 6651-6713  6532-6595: 0.47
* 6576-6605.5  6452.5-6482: 1.66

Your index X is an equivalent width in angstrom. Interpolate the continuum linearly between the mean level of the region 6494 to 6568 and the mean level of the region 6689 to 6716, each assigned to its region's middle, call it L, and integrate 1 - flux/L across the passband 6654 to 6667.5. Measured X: 2.62 angstrom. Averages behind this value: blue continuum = 53.9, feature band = 32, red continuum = 35.1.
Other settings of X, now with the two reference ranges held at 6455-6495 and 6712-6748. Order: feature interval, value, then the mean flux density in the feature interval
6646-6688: 9.3 angstrom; 31.6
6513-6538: 1.9 angstrom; 31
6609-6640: 5.5 angstrom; 31.7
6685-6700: 3.8 angstrom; 31.2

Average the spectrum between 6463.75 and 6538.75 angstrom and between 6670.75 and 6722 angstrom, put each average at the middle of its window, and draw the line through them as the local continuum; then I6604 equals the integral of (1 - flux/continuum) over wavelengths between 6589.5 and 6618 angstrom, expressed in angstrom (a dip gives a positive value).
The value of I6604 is 1.85 angstrom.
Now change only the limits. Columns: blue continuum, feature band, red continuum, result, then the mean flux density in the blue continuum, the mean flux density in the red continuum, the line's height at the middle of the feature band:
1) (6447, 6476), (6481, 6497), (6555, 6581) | 5.6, 31.8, 95.2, 48.1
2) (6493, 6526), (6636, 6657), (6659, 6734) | 2.1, 32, 37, 35.7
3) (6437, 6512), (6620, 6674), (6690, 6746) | 8.2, 31.6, 39.6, 37.3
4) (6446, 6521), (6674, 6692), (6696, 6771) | 2.6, 31.7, 37.9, 36.7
